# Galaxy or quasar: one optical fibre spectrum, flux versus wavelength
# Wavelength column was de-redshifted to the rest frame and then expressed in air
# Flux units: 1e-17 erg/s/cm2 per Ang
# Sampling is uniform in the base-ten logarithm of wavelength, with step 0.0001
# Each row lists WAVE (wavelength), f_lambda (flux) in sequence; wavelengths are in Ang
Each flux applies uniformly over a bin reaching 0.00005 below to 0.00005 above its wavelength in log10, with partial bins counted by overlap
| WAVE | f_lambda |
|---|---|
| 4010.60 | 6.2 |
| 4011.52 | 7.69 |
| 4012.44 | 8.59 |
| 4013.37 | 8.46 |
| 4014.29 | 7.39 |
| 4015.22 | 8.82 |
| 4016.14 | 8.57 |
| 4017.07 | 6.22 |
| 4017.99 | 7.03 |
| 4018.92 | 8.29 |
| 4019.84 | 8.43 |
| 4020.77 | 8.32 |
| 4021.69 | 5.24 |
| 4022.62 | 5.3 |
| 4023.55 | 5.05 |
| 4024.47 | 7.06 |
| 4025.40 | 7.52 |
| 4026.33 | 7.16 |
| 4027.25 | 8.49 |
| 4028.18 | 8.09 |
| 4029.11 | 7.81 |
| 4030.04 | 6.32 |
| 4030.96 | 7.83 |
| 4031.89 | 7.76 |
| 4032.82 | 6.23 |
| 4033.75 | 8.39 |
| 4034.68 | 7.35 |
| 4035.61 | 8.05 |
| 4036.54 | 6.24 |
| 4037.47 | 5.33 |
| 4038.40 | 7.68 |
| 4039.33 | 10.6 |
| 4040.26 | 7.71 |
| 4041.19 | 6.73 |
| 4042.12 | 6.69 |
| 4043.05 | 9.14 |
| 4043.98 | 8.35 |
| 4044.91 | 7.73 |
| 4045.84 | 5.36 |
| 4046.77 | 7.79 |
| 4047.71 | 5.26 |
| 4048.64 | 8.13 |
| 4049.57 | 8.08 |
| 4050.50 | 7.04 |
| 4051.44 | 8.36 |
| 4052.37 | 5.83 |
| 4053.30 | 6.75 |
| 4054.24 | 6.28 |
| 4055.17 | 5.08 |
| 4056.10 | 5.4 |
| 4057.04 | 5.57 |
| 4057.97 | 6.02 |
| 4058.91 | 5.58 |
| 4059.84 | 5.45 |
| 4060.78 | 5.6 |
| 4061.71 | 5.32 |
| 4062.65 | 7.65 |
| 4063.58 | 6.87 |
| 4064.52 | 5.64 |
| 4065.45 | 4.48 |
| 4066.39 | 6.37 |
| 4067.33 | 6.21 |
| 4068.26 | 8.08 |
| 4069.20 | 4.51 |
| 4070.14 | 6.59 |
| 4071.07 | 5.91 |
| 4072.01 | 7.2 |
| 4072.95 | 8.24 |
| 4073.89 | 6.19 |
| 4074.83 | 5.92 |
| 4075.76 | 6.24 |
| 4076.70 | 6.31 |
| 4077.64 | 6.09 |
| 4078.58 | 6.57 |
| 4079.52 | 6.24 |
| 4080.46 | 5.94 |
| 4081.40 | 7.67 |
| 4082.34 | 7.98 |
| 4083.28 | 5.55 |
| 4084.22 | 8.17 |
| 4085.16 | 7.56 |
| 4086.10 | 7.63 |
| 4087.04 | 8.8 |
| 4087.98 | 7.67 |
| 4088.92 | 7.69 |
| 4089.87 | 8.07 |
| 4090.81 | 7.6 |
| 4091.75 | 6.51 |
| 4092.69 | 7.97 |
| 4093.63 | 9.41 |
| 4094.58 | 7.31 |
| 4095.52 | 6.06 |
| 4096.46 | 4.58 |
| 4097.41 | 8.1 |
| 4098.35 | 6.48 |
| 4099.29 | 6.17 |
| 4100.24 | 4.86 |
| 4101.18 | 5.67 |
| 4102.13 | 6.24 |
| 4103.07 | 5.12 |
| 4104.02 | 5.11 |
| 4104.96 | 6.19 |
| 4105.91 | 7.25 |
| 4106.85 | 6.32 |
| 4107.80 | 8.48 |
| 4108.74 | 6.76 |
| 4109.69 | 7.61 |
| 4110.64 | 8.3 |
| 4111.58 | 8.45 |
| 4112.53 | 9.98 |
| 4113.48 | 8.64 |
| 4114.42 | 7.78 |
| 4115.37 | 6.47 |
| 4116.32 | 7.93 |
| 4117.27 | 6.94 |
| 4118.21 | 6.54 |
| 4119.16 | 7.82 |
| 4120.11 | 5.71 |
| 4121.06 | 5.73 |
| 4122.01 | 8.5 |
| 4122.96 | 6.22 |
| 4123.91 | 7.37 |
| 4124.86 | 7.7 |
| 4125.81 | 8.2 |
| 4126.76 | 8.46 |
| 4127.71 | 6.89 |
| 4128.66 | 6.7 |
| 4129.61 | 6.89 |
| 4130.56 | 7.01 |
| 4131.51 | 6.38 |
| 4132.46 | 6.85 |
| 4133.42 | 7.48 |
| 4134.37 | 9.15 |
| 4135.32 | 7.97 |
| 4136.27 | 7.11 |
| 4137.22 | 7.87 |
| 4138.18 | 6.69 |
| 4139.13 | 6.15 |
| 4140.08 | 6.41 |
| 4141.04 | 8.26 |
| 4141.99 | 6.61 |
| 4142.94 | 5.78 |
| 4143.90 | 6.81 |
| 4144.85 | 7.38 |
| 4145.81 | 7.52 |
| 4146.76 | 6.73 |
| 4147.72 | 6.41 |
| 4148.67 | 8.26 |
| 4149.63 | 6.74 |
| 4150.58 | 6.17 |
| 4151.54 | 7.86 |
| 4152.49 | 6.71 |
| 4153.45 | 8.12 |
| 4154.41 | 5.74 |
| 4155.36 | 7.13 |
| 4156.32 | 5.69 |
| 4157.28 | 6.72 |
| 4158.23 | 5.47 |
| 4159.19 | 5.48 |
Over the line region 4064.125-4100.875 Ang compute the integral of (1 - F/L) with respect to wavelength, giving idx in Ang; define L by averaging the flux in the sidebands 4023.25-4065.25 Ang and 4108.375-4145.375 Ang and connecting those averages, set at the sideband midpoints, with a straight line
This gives 1.7 Ang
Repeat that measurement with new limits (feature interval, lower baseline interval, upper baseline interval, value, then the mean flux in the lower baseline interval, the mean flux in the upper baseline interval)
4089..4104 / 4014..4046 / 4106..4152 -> 1.37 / 7.4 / 7.29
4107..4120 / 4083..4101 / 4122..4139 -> -0.82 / 7.16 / 7.36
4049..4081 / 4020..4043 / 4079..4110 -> 3.57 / 7.26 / 6.93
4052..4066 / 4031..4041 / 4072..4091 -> 2.82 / 7.52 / 7.1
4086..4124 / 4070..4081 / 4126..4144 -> -1.77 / 6.46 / 7.15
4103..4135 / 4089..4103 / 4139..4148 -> -2.33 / 6.76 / 6.84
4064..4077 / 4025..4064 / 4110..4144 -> 1.52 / 7.01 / 7.33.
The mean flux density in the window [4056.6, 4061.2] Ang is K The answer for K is 5.64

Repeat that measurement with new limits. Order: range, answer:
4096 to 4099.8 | 6.32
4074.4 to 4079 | 6.23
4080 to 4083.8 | 6.81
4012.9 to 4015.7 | 8.22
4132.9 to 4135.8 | 8.18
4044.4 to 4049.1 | 6.86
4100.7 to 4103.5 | 5.69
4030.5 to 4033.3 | 7.28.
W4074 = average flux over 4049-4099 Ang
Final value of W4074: 6.69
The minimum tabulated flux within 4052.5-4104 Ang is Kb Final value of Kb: 4.48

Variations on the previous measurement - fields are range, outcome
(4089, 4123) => 4.58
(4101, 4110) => 5.11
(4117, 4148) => 5.71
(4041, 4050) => 5.26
